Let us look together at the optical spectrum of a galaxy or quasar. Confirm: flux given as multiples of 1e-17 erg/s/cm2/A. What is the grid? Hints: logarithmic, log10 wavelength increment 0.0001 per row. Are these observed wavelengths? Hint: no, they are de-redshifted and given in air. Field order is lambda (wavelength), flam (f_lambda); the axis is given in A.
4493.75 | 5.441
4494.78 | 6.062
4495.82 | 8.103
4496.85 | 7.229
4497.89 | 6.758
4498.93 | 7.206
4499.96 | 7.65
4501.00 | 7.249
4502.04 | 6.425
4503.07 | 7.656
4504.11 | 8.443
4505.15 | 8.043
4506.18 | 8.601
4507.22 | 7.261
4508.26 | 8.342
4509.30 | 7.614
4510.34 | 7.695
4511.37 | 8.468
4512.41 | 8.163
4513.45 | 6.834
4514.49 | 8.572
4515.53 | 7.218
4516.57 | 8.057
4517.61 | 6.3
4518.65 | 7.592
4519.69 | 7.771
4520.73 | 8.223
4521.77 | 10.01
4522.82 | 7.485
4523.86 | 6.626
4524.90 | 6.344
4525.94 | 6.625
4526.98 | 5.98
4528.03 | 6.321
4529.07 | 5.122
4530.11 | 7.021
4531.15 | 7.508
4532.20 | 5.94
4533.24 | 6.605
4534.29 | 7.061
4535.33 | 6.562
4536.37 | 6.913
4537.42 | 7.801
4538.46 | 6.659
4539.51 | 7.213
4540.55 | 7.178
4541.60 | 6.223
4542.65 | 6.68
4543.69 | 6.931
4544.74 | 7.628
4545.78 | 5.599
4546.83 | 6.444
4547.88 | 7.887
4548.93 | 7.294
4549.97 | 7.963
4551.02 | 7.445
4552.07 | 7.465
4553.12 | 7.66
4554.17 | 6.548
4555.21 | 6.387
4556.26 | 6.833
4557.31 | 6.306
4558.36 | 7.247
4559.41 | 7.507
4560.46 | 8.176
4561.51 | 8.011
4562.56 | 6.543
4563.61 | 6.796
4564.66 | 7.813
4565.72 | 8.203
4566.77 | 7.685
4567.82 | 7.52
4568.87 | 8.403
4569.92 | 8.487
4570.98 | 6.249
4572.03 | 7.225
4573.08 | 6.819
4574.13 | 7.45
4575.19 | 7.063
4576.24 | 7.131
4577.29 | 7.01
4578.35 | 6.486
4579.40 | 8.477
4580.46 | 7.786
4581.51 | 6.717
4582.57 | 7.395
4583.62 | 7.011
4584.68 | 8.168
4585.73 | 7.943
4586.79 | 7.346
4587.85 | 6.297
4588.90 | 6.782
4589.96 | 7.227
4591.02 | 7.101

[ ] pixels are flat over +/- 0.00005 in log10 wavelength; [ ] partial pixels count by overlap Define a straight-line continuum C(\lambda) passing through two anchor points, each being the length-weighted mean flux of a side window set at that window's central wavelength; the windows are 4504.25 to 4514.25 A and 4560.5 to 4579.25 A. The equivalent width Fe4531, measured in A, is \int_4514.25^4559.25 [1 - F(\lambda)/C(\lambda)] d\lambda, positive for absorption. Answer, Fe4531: 3.8 A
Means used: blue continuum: 7.93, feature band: 7.05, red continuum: 7.39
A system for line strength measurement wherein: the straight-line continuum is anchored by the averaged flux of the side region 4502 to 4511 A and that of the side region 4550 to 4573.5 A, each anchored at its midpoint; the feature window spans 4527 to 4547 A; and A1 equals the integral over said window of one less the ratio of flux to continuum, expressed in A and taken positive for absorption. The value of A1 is 2.4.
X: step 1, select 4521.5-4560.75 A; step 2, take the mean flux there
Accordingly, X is 6.95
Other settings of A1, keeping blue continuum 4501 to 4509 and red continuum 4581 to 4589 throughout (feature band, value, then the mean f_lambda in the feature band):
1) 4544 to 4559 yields 0.8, 7.05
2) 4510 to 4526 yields 0.1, 7.65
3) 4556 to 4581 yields -0.2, 7.39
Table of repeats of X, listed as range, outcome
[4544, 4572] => 7.31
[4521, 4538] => 6.89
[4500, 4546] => 7.25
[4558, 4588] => 7.43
